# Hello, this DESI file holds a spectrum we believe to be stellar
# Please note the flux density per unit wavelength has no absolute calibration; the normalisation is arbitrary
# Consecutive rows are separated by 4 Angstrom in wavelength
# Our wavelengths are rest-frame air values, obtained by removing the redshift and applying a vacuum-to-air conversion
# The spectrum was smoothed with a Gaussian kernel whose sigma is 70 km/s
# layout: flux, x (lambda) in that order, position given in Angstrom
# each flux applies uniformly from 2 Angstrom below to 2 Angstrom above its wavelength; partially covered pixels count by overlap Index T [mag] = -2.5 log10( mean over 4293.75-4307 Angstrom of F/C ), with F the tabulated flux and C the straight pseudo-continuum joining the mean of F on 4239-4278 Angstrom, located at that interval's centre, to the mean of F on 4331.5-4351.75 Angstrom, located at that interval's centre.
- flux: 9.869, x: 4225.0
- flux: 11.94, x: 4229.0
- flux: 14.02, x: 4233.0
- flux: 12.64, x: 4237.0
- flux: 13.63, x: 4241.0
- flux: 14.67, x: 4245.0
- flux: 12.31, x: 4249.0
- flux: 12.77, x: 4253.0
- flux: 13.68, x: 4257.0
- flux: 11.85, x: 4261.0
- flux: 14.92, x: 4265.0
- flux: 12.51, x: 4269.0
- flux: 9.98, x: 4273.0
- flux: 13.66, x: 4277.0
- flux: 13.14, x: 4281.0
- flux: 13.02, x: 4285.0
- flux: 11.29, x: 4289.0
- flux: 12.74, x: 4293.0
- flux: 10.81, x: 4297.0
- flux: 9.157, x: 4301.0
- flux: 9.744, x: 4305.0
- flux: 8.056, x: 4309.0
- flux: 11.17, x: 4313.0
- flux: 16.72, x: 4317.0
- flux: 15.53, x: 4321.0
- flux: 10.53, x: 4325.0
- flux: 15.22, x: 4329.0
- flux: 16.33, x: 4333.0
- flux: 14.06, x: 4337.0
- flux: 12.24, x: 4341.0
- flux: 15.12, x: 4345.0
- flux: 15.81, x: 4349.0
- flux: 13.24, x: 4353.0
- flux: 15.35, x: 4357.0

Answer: 0.33 mag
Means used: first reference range 13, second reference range 14.6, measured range 10.2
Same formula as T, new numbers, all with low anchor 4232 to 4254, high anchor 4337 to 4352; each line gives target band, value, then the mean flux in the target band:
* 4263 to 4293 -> 0.083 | 12.7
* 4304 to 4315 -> 0.400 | 9.65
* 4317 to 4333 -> -0.028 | 14.5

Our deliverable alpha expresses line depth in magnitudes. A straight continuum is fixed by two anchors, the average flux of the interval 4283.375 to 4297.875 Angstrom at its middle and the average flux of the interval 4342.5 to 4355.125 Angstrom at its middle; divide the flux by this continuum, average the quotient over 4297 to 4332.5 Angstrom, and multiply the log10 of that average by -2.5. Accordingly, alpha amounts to 0.09 mag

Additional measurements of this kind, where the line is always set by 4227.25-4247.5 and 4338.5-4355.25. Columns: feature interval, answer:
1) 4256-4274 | 0.073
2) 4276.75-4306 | 0.179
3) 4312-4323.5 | -0.051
